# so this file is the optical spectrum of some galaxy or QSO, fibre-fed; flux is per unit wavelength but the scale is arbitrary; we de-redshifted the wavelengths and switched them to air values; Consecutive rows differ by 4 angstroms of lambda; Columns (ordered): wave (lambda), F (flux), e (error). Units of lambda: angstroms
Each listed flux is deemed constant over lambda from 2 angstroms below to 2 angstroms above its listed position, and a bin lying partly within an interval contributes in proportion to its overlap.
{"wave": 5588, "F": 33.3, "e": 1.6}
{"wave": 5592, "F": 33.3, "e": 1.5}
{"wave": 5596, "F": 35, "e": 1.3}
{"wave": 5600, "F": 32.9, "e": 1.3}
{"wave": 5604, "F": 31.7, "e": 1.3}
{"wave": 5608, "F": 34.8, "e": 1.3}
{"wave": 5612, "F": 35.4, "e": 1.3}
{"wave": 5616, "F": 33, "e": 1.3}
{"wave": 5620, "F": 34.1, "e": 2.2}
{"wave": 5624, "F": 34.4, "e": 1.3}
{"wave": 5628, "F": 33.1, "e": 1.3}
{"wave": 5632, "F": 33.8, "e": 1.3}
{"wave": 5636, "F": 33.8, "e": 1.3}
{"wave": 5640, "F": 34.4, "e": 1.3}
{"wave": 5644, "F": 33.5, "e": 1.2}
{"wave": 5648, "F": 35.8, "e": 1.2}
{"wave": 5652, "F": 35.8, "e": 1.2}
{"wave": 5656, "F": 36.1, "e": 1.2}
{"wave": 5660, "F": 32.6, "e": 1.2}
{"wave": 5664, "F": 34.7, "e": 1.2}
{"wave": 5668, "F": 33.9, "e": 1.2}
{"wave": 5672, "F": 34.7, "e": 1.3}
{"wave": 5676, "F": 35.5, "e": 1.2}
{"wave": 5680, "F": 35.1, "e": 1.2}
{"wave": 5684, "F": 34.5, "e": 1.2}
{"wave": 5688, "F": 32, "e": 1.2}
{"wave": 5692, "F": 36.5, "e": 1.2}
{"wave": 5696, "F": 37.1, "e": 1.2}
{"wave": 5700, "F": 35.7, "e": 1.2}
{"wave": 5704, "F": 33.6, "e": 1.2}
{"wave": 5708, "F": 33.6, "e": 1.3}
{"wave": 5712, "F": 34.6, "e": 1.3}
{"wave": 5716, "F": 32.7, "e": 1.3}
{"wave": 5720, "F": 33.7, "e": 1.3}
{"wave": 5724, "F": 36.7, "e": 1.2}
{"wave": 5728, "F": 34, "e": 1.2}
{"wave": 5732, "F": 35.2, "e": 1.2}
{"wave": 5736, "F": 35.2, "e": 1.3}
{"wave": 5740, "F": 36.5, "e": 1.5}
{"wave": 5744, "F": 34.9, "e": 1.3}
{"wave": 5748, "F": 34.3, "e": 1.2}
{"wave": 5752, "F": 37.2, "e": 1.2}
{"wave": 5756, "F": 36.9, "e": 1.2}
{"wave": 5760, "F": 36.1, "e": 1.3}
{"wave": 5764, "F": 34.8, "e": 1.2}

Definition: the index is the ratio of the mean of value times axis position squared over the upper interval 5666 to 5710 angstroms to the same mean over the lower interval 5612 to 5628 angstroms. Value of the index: 1.05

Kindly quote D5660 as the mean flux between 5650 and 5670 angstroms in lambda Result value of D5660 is 34.6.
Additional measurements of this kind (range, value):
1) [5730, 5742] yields 35.6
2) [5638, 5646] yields 34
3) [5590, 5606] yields 33.2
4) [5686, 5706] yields 35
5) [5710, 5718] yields 33.7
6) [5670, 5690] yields 34.4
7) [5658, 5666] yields 33.7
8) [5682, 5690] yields 33.2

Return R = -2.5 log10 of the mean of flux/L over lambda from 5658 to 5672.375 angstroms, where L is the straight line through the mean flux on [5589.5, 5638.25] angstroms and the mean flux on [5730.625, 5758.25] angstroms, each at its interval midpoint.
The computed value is 0.02 mag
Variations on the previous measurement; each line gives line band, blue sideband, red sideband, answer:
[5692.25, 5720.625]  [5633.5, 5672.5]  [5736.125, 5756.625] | 0.021 mag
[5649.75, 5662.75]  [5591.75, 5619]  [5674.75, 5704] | -0.009 mag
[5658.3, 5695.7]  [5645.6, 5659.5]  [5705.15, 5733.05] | 0.016 mag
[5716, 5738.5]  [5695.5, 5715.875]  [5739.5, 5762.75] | 0.013 mag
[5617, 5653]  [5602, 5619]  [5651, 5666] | 0.001 mag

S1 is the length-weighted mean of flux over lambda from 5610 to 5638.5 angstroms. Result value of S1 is 34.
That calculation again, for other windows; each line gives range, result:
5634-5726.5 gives 34.6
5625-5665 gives 34.4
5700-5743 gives 34.6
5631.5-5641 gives 34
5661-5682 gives 34.7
